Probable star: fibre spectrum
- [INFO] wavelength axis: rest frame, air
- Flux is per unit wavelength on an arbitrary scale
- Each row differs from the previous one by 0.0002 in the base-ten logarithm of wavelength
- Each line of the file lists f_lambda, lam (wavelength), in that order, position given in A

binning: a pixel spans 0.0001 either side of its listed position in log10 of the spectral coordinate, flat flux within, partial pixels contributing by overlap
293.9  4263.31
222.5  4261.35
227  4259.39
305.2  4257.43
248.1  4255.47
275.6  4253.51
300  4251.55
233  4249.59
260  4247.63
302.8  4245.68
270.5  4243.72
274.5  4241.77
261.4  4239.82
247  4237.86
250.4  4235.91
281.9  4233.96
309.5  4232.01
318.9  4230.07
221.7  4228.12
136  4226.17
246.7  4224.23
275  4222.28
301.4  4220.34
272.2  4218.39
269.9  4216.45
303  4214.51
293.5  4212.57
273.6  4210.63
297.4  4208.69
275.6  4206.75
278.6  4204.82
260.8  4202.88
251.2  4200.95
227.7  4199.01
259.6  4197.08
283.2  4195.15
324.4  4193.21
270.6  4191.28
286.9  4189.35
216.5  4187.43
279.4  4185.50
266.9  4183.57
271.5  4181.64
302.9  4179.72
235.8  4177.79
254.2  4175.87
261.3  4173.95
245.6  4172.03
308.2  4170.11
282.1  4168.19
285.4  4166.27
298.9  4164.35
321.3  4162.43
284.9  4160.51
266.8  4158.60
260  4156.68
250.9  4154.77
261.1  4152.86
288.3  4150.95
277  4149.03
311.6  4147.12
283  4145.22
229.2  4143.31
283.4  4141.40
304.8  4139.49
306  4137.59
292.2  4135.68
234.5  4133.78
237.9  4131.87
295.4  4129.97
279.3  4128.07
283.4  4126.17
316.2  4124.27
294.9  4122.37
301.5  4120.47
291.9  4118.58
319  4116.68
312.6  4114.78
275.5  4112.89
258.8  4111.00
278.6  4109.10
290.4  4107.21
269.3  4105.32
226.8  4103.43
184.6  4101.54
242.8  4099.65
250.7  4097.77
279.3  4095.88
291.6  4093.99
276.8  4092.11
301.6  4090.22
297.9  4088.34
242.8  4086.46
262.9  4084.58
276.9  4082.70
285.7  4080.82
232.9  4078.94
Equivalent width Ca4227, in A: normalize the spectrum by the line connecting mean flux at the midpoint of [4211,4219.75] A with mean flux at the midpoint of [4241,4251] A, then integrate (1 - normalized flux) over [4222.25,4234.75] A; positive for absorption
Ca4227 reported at 1.08 A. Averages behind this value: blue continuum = 285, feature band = 254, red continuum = 269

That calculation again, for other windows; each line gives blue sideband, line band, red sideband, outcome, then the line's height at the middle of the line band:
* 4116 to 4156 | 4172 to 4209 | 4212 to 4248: 0.89 A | 274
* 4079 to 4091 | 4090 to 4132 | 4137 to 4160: -0.22 A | 275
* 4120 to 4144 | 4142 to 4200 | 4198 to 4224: 1.01 A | 278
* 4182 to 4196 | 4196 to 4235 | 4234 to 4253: 0.52 A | 271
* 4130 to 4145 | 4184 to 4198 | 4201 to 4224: 0.16 A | 277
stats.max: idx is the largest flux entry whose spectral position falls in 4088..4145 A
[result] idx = 319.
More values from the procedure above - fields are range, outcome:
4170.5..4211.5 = 324.4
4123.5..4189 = 321.3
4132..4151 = 311.6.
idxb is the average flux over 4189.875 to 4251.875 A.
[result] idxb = 270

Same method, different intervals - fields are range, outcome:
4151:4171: 282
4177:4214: 272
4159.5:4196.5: 278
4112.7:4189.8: 279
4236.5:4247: 270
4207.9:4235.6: 271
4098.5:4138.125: 275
